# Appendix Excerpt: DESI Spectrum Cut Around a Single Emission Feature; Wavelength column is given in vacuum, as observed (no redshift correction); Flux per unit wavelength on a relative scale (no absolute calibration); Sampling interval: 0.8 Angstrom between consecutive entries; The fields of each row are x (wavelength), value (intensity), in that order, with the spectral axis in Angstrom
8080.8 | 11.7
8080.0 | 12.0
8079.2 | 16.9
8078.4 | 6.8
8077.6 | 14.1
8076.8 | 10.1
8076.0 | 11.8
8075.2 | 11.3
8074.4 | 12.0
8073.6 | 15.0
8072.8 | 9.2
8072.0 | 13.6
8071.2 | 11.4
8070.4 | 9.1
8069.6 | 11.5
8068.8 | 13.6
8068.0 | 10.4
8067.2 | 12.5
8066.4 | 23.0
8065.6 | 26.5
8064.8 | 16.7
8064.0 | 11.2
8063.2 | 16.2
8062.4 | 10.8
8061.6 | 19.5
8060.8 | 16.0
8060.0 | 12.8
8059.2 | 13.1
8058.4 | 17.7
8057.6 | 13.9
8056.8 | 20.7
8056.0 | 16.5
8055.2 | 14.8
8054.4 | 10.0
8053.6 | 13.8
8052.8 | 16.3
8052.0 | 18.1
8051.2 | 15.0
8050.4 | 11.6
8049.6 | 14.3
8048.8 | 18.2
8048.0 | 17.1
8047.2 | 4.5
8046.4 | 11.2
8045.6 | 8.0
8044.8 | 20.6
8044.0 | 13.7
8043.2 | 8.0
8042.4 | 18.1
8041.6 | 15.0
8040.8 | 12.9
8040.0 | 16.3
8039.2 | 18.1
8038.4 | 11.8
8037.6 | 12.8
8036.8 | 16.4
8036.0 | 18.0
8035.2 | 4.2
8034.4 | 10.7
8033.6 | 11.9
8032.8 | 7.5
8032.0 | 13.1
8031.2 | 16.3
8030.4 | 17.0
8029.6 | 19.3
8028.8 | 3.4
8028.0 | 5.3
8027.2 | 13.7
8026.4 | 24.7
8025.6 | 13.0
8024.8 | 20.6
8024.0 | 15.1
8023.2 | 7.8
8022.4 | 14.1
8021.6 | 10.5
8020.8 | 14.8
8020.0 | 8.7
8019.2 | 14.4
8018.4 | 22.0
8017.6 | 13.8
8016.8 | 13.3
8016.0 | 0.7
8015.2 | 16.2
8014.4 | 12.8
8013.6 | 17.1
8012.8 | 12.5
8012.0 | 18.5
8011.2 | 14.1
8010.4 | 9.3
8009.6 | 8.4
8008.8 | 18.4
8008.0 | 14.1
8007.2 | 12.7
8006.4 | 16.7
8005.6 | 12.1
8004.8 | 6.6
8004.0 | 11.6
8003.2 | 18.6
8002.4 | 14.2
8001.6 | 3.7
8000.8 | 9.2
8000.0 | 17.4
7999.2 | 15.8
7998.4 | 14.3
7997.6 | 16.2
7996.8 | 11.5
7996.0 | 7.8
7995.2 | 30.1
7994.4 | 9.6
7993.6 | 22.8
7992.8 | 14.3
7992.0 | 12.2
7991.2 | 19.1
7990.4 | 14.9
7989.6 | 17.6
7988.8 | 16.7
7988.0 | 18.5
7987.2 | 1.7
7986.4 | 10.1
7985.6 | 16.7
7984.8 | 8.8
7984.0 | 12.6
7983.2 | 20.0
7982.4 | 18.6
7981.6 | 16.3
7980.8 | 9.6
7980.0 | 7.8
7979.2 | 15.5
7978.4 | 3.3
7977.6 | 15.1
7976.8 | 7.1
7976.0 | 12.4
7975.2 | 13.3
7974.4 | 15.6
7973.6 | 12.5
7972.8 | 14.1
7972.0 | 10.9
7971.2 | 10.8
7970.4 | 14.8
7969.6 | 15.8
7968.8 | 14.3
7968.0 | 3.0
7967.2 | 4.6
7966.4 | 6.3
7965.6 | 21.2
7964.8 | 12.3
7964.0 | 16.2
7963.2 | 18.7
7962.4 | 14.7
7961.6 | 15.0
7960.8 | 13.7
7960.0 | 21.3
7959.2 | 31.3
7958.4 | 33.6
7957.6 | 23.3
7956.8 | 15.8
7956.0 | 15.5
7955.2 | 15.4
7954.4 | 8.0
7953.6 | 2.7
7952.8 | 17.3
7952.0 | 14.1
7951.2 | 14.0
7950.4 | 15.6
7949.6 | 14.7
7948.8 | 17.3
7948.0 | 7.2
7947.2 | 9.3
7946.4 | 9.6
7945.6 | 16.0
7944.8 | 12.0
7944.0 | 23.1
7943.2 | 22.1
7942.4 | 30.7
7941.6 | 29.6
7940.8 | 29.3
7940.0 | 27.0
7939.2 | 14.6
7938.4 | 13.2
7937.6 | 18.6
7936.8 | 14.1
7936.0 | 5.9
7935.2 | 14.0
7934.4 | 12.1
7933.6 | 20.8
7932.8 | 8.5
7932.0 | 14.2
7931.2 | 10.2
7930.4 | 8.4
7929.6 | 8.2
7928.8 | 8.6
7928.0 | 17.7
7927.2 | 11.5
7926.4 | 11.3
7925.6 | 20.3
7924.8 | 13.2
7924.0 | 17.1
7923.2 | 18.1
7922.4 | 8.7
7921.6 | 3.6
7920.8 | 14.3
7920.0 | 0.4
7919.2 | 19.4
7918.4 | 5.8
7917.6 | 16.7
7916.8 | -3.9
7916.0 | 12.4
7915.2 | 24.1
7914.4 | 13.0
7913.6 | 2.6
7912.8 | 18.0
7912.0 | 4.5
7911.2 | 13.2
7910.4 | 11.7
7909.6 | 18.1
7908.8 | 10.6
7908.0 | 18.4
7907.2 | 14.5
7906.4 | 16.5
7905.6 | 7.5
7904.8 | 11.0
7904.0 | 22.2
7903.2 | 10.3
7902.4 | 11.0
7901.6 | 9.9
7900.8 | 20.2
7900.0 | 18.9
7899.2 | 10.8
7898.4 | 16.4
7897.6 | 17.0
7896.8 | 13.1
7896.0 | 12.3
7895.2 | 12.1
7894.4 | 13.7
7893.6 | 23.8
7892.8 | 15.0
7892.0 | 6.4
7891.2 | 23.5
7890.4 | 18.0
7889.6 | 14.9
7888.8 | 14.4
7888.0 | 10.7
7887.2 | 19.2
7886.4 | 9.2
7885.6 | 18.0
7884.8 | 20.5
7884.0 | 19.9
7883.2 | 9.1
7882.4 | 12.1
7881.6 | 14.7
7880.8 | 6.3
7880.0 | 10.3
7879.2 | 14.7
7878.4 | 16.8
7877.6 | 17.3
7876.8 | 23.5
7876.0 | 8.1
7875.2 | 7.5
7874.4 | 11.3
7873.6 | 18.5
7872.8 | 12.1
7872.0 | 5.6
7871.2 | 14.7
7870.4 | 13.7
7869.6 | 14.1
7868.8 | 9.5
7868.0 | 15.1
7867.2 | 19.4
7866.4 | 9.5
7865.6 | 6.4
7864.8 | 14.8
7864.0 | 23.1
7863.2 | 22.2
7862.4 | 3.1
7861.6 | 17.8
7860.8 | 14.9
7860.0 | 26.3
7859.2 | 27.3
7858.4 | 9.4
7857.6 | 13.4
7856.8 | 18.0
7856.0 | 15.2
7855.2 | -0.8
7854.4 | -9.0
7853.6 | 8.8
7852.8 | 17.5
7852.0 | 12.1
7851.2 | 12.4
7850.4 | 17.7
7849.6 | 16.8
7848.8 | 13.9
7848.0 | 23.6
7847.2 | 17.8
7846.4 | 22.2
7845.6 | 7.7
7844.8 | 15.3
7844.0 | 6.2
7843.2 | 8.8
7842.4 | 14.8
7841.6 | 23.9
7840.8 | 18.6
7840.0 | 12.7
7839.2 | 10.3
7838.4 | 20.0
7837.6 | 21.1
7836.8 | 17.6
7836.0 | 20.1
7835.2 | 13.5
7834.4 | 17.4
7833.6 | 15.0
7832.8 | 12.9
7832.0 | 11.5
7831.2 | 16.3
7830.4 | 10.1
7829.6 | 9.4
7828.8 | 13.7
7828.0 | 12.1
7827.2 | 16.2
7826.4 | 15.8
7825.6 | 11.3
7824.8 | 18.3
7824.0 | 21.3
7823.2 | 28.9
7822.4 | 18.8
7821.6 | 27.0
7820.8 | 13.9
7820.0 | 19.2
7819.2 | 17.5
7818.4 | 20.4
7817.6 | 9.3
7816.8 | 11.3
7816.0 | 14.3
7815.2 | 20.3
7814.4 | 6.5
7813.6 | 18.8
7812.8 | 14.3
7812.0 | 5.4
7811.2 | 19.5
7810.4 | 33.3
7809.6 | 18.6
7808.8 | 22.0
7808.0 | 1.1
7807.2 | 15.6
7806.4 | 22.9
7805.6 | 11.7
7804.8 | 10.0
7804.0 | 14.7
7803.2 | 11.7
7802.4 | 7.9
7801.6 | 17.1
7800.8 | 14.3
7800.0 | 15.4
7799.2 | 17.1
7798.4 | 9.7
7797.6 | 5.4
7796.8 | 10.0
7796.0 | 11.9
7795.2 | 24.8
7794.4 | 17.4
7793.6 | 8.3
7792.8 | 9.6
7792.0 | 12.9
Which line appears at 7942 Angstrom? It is [S II] 6716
